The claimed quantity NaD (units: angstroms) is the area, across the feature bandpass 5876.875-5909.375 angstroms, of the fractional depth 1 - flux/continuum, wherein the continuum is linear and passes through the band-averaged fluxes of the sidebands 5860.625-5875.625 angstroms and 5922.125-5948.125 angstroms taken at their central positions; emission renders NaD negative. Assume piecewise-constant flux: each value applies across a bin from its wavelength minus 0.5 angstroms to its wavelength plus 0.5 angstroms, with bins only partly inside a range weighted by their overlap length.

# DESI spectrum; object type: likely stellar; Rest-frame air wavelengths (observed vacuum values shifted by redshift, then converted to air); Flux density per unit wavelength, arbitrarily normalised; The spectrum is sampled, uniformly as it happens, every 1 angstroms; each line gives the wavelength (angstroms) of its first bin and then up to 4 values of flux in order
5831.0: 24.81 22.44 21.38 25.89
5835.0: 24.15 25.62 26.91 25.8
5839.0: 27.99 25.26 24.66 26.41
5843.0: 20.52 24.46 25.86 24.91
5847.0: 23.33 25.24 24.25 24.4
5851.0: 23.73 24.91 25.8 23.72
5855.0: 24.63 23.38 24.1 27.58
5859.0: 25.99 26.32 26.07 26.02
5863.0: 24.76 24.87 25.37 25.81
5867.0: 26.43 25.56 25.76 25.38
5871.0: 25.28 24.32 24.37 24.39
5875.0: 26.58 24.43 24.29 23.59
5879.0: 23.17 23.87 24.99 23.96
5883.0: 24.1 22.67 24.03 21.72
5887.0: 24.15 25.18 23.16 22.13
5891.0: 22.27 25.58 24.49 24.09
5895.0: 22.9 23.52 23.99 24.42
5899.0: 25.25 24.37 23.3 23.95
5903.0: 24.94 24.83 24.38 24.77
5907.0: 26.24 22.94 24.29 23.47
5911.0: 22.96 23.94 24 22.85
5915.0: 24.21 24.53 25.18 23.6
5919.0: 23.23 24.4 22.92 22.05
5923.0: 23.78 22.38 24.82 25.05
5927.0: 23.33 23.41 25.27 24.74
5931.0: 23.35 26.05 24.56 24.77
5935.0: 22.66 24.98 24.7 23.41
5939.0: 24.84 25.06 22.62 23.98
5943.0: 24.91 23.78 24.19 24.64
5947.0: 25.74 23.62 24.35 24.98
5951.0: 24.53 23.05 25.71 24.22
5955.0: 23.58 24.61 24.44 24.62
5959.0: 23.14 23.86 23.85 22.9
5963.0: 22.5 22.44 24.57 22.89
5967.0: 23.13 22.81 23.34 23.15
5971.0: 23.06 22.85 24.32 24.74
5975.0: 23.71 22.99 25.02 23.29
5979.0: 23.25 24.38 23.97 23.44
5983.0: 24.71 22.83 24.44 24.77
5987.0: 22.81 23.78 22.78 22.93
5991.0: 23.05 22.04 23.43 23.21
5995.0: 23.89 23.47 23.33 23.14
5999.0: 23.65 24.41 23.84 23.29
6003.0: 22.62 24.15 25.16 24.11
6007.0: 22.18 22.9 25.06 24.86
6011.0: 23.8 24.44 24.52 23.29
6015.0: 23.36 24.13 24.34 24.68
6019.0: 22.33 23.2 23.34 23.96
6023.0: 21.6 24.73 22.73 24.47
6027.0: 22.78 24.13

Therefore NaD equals 1.26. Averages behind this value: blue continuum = 25.4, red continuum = 24.2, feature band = 24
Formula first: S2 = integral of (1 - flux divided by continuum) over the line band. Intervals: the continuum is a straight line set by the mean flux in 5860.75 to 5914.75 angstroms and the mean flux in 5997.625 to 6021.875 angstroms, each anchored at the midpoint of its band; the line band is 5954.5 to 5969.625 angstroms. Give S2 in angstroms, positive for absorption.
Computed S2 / 0.3 angstroms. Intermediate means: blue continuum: 24.3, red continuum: 23.8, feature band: 23.5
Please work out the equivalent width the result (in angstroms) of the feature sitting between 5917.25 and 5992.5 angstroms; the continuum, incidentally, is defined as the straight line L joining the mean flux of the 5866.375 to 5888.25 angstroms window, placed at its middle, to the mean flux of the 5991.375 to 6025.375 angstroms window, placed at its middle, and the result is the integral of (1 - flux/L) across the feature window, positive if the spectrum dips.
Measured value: 0.4 angstroms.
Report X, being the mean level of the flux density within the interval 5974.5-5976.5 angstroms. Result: 23.4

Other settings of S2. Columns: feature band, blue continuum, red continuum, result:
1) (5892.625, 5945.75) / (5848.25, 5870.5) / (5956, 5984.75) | 0.6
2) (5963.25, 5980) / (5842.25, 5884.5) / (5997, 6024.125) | 0.4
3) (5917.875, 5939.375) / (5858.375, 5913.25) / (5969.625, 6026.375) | 0.1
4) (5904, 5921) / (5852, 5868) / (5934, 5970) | 0.4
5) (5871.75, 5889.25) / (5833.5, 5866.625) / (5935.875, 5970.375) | 0.5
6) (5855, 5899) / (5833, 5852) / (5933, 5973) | 0.1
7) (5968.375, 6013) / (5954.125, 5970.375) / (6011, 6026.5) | -0.1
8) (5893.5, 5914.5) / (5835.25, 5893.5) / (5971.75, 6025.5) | 0.3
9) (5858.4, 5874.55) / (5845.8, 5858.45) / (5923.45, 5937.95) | -0.6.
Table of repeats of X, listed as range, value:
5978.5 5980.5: 23.8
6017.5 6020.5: 23.4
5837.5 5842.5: 26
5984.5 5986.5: 24.6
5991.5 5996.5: 23.2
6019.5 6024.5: 23.4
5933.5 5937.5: 24.3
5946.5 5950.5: 24.7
